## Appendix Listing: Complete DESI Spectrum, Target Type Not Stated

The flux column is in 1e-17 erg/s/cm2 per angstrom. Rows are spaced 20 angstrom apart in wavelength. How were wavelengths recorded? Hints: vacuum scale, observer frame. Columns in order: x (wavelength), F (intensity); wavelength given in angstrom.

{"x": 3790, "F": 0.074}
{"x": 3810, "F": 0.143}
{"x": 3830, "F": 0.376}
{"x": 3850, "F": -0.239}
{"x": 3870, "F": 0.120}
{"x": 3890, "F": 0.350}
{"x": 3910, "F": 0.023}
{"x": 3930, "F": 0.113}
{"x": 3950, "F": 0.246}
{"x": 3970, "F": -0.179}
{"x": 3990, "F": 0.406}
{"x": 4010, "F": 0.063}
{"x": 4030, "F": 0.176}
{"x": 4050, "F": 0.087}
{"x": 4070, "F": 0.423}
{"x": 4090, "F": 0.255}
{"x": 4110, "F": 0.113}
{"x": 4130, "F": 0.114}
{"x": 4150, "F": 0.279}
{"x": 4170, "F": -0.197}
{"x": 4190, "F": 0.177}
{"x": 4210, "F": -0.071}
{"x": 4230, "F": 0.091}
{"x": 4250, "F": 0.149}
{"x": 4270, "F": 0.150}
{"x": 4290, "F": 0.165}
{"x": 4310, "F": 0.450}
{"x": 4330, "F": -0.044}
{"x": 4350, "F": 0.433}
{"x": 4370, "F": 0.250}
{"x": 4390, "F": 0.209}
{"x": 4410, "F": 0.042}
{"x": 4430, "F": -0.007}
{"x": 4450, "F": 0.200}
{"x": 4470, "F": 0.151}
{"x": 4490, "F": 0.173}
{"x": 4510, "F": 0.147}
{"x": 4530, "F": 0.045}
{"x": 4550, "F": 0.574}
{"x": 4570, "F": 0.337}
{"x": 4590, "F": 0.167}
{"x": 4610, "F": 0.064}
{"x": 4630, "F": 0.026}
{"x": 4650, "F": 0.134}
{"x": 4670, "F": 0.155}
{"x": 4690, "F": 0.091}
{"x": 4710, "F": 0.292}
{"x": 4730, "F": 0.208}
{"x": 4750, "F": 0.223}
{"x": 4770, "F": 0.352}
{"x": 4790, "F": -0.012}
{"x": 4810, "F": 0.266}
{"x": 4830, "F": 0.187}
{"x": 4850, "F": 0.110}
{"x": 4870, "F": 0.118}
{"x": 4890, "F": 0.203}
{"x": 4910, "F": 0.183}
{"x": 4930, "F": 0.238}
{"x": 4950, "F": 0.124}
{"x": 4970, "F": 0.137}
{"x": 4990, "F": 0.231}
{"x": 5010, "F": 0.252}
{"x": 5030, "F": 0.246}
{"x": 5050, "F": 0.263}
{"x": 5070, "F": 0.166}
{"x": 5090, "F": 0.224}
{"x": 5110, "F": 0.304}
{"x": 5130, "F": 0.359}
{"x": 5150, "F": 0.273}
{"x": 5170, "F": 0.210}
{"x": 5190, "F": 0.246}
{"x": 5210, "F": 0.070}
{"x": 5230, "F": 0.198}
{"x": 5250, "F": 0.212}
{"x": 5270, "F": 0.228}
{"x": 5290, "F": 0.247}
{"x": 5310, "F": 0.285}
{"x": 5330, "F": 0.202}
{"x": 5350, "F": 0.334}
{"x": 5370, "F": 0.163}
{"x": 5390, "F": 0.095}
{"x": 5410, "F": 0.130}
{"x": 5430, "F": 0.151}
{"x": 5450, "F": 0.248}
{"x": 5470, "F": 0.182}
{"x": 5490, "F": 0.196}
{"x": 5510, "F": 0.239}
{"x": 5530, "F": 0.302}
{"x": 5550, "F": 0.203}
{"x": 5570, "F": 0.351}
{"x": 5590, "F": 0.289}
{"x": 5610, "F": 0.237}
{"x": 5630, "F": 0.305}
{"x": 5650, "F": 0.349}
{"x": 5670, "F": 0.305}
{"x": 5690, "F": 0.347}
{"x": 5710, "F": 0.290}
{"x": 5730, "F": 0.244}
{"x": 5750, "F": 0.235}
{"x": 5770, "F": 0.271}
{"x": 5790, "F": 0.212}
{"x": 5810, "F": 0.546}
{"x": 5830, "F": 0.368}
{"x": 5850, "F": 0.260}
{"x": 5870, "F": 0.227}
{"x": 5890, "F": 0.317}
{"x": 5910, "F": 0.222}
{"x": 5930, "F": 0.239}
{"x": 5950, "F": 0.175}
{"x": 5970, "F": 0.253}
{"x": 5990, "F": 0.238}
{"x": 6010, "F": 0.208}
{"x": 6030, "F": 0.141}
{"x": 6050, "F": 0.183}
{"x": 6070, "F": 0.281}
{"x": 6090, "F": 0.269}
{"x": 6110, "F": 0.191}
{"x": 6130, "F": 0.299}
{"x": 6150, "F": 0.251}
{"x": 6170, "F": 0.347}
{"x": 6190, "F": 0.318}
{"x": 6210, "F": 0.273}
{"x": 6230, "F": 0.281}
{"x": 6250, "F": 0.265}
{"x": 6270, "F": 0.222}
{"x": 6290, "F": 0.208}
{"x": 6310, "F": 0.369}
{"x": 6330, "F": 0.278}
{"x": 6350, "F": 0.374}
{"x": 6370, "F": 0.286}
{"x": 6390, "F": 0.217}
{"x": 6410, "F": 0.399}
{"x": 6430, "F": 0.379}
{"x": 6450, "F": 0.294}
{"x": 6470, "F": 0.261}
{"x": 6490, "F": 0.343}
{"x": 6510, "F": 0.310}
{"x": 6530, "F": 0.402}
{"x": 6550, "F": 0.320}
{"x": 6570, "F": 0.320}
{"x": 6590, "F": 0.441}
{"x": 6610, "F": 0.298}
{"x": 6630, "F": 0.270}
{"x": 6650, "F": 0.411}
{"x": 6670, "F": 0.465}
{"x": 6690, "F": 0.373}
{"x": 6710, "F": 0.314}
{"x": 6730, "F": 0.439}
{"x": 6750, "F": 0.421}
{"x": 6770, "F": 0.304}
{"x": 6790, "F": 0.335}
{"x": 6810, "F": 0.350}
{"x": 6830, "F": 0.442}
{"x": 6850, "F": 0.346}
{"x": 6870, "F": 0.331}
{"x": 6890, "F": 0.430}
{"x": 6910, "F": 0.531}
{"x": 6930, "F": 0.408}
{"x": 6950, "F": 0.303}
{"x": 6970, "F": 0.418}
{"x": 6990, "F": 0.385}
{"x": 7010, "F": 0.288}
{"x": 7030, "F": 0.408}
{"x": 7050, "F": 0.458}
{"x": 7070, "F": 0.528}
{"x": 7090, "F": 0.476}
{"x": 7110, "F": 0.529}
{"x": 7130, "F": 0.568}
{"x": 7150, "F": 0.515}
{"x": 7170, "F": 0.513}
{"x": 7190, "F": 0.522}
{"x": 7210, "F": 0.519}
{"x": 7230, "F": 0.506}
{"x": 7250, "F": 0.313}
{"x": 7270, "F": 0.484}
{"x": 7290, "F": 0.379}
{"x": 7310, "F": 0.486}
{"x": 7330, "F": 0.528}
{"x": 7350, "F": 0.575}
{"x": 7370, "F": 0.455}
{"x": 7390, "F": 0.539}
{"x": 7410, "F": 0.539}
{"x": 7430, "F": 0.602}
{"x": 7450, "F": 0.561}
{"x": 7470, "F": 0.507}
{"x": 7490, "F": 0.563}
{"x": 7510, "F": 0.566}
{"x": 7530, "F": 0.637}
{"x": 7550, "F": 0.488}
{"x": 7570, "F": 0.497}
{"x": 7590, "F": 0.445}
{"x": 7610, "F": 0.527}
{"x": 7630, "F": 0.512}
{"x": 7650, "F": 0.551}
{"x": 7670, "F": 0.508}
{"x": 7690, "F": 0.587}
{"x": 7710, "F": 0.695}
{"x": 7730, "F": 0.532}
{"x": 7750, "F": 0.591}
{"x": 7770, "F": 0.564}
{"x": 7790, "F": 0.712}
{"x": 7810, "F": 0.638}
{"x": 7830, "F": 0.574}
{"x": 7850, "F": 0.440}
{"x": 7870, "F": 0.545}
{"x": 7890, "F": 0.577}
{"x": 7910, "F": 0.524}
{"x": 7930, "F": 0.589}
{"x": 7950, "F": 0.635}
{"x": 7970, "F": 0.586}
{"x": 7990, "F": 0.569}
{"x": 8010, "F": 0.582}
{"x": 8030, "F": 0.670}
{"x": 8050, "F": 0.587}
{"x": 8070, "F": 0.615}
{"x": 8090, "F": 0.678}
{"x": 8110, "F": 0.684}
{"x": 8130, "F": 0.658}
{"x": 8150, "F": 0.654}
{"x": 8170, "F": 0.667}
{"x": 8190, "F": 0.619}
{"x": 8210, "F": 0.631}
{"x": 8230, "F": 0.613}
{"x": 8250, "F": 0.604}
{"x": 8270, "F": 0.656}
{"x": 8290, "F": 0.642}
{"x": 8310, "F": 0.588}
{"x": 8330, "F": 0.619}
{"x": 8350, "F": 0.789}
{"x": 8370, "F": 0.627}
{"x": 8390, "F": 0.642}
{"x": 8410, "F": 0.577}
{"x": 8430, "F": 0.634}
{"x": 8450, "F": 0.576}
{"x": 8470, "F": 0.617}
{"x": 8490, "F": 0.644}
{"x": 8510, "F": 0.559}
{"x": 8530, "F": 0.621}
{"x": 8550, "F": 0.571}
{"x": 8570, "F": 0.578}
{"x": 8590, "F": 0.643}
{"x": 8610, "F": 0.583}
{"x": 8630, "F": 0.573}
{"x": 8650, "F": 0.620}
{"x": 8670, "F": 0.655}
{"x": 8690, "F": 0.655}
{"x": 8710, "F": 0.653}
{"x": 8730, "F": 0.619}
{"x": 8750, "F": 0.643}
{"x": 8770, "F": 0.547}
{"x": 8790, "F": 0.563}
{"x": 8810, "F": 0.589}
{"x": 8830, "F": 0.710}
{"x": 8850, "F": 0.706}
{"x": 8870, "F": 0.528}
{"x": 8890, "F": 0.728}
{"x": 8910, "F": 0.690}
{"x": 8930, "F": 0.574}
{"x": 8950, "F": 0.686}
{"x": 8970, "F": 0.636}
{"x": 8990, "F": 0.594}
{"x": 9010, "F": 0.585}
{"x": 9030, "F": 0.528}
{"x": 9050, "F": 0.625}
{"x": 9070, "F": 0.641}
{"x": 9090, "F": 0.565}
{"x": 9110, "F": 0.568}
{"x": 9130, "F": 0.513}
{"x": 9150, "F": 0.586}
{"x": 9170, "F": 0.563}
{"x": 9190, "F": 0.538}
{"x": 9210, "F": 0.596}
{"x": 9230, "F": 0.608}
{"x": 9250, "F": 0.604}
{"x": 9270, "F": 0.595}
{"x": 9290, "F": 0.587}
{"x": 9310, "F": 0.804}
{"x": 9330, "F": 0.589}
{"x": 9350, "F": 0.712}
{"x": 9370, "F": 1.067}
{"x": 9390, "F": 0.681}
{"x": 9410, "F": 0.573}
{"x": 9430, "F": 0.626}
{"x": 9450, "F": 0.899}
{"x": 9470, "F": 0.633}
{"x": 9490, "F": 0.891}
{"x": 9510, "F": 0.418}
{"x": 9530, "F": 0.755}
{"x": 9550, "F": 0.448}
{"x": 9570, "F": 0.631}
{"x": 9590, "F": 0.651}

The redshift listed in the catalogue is 0.77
